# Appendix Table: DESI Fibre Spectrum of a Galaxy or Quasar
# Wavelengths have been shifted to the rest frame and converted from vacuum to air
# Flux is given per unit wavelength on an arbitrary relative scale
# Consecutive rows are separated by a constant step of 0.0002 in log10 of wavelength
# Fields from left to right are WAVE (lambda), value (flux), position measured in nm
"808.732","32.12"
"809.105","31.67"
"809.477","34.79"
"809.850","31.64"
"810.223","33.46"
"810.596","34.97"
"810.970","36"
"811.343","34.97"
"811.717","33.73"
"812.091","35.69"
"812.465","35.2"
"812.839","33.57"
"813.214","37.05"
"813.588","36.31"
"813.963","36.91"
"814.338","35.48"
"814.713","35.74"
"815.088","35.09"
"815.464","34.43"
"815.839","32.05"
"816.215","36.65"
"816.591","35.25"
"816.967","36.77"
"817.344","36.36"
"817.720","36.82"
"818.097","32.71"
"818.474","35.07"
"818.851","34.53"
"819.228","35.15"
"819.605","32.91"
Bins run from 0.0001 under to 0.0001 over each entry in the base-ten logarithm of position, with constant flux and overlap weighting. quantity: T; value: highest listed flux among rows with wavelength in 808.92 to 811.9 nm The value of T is 36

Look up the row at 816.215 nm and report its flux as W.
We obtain 36.65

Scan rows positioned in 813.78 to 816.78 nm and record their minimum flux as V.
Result 32.05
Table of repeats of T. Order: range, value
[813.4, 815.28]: 36.91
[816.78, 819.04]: 36.82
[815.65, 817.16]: 36.77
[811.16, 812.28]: 35.69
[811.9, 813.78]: 37.05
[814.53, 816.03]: 35.74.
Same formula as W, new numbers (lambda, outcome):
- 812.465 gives 35.2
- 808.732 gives 32.12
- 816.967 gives 36.77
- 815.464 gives 34.43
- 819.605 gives 32.91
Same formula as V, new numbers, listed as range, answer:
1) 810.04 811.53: 33.46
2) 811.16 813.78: 33.57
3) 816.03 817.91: 35.25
